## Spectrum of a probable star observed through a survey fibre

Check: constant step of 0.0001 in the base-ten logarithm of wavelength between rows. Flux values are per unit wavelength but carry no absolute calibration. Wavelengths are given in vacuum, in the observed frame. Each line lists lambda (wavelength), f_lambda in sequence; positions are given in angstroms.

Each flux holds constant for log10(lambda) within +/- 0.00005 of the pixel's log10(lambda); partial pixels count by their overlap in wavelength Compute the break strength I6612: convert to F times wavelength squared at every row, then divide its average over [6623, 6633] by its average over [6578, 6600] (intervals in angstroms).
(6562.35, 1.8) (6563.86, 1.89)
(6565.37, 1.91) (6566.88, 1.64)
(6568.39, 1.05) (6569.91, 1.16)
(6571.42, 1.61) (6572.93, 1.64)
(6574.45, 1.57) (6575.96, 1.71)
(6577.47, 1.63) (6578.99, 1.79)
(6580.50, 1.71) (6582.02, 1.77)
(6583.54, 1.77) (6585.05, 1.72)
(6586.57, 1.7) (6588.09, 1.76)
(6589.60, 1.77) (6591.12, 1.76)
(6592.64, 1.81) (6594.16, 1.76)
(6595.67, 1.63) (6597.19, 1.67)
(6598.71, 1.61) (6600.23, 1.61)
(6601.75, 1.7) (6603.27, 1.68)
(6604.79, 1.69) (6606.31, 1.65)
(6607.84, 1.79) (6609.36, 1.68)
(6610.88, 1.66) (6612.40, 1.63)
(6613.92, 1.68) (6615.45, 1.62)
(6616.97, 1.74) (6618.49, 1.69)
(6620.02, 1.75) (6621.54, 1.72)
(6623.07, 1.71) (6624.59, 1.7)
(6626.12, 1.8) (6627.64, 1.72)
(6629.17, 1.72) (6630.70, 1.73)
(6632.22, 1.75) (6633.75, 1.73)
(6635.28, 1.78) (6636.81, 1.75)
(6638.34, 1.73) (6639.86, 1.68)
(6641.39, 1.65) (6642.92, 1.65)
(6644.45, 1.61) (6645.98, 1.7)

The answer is 1.02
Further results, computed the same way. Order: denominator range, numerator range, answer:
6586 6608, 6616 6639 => 1.03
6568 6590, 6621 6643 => 1.07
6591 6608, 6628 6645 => 1.02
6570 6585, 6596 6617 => 1.01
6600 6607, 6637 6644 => 1.02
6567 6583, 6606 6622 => 1.09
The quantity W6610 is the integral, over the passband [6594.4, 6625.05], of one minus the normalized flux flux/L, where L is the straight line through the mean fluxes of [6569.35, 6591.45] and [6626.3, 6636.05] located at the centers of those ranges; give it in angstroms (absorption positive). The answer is 0.6 angstroms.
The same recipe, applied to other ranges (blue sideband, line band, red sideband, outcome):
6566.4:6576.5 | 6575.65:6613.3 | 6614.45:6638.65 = -3.1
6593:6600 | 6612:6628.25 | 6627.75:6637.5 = 0.1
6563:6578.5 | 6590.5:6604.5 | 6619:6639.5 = -0.3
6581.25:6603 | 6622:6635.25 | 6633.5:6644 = -0.2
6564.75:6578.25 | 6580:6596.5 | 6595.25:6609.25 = -1.3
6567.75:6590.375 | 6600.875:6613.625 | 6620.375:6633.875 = 0.0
